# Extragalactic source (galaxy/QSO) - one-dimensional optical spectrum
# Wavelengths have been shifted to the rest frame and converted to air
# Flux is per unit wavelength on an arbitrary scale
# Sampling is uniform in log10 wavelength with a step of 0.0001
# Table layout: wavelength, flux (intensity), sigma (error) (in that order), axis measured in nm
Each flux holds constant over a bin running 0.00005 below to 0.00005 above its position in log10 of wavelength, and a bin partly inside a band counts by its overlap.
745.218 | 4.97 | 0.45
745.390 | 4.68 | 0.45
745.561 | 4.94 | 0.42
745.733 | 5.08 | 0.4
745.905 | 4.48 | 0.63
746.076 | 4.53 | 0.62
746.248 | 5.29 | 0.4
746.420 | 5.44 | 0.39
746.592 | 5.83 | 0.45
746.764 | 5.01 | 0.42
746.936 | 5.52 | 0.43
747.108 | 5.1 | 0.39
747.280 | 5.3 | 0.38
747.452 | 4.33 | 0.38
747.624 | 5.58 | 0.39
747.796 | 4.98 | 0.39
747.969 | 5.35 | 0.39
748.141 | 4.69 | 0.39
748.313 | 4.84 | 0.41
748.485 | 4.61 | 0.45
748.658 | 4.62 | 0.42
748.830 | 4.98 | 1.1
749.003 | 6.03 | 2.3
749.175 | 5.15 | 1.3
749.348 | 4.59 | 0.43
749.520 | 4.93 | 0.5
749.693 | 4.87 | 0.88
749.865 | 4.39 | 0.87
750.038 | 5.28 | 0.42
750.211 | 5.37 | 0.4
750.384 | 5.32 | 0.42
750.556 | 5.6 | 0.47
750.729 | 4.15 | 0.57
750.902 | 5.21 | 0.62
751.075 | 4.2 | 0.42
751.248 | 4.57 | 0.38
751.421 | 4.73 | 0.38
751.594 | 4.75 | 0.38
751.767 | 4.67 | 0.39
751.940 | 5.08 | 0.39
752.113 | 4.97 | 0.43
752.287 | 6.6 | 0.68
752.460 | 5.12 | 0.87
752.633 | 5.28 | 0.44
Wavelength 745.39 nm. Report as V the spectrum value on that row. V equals 4.68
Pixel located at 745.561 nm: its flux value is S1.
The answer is 4.94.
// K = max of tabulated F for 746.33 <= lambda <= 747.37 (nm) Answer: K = 5.83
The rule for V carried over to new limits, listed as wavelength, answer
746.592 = 5.83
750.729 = 4.15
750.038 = 5.28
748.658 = 4.62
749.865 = 4.39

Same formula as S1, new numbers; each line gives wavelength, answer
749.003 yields 6.03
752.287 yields 6.6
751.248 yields 4.57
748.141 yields 4.69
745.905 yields 4.48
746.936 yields 5.52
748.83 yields 4.98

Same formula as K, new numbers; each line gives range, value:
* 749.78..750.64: 5.6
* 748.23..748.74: 4.84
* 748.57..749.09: 6.03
